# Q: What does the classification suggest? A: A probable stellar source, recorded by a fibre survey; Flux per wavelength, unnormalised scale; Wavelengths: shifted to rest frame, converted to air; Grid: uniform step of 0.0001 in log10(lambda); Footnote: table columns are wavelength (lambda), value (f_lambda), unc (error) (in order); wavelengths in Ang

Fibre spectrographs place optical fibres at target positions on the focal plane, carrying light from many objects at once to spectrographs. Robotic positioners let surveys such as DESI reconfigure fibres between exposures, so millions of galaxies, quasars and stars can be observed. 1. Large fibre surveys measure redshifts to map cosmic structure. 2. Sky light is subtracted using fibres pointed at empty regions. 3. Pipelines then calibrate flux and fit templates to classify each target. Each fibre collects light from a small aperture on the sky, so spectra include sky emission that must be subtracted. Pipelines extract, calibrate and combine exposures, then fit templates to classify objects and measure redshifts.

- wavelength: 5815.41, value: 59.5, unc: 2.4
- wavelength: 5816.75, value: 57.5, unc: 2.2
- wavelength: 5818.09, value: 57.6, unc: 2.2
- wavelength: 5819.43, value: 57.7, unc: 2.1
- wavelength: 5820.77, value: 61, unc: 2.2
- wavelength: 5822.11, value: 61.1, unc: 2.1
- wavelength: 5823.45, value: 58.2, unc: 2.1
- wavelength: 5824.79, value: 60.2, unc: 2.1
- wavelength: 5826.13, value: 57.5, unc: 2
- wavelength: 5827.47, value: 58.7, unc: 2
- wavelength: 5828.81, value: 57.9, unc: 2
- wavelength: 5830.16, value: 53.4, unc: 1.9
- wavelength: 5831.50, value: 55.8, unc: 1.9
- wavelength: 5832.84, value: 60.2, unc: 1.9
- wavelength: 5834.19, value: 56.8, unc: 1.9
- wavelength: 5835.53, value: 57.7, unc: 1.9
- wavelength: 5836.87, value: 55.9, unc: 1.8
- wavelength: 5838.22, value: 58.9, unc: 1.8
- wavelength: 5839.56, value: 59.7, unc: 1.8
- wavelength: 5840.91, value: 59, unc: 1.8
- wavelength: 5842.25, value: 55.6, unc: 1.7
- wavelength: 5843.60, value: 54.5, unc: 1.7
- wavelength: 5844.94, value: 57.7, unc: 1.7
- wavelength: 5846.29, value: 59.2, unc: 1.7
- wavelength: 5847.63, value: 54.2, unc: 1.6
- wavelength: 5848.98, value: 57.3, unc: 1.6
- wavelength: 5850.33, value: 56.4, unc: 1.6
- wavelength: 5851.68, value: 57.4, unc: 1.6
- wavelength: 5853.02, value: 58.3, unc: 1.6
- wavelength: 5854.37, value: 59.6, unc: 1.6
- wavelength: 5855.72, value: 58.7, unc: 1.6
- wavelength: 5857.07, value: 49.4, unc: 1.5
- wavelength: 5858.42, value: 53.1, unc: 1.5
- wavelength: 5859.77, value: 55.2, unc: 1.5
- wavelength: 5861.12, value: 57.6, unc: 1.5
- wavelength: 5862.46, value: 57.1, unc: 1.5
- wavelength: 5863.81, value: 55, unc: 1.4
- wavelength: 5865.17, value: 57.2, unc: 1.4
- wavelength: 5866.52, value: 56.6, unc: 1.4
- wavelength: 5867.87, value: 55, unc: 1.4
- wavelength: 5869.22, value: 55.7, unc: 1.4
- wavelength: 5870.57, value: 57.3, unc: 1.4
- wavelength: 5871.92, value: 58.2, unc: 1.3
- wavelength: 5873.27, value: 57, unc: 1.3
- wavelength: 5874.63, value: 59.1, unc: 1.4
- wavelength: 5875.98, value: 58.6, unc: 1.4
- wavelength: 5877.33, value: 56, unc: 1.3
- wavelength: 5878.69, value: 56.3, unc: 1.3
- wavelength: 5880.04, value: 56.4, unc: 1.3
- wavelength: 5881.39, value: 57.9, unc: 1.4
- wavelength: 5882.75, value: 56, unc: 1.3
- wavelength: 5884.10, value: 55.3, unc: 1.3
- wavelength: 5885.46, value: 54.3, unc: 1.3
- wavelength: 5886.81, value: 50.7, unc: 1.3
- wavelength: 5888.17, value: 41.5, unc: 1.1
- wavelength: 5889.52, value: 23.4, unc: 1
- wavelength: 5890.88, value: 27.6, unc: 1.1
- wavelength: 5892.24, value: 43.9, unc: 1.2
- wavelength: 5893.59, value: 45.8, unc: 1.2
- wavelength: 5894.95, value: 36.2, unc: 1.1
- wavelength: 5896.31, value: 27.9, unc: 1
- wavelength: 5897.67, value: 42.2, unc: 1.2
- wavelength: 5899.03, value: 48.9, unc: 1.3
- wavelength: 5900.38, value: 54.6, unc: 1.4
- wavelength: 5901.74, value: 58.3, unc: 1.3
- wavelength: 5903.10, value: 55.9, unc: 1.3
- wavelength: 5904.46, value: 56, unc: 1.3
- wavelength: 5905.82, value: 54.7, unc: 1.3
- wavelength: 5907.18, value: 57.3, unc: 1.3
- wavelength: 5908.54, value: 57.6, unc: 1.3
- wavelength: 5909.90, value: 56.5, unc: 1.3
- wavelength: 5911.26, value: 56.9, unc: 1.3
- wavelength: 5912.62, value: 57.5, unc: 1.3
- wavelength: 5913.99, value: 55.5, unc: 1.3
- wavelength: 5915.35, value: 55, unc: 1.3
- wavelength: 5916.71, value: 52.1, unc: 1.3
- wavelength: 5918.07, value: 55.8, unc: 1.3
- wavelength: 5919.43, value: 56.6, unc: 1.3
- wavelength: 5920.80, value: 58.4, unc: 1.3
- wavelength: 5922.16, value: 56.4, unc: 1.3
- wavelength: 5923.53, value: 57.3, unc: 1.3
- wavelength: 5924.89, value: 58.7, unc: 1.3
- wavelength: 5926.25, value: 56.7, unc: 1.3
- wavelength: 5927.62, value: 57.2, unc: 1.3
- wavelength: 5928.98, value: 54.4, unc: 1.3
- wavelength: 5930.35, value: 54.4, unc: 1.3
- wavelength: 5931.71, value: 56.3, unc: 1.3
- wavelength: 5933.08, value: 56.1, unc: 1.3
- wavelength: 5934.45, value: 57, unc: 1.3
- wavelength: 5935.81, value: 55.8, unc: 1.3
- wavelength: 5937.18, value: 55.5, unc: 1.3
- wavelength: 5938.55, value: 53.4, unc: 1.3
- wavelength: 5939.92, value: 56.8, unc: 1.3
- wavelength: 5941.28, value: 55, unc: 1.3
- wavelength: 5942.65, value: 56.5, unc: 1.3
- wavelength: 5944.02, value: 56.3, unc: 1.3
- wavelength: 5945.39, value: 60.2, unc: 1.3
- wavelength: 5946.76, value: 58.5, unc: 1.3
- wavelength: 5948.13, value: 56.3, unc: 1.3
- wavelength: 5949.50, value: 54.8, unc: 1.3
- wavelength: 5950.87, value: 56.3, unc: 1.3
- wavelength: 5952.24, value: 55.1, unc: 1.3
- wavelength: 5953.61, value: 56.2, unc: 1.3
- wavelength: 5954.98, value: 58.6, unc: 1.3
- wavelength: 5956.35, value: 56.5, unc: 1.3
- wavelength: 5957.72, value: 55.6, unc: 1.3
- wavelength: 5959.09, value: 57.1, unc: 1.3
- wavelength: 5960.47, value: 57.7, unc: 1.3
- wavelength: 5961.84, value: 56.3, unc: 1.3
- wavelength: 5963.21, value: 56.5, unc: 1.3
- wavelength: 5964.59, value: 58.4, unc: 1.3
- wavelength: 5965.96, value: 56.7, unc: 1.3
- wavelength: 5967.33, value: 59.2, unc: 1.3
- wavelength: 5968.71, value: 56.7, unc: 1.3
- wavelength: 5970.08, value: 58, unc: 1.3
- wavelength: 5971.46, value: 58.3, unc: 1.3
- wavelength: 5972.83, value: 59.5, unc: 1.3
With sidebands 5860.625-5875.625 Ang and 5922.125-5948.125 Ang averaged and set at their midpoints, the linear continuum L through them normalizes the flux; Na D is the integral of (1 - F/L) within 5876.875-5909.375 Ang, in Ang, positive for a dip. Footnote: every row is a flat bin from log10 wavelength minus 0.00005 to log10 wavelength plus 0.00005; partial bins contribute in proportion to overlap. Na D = 4.47 Ang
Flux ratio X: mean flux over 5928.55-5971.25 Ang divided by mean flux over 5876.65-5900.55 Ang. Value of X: 1.2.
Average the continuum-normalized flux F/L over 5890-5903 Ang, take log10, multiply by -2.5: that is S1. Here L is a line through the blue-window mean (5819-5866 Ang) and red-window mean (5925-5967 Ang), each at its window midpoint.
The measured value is 0.300 mag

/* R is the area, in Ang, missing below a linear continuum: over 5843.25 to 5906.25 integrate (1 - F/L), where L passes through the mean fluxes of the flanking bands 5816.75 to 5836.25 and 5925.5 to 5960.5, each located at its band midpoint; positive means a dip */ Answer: 5.2 Ang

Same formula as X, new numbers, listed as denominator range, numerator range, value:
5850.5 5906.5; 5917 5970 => 1.09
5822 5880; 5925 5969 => 0.99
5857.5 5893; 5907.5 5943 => 1.06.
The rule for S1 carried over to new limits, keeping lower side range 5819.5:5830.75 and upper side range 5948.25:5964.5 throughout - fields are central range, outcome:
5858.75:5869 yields 0.03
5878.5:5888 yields 0.06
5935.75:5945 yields 0.02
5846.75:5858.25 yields 0.03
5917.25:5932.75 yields 0.01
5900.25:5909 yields 0.02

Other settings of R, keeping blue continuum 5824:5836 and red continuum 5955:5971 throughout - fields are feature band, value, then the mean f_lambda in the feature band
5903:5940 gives 0.78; 56.1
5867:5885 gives 0.21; 56.8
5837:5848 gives 0.04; 57.4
